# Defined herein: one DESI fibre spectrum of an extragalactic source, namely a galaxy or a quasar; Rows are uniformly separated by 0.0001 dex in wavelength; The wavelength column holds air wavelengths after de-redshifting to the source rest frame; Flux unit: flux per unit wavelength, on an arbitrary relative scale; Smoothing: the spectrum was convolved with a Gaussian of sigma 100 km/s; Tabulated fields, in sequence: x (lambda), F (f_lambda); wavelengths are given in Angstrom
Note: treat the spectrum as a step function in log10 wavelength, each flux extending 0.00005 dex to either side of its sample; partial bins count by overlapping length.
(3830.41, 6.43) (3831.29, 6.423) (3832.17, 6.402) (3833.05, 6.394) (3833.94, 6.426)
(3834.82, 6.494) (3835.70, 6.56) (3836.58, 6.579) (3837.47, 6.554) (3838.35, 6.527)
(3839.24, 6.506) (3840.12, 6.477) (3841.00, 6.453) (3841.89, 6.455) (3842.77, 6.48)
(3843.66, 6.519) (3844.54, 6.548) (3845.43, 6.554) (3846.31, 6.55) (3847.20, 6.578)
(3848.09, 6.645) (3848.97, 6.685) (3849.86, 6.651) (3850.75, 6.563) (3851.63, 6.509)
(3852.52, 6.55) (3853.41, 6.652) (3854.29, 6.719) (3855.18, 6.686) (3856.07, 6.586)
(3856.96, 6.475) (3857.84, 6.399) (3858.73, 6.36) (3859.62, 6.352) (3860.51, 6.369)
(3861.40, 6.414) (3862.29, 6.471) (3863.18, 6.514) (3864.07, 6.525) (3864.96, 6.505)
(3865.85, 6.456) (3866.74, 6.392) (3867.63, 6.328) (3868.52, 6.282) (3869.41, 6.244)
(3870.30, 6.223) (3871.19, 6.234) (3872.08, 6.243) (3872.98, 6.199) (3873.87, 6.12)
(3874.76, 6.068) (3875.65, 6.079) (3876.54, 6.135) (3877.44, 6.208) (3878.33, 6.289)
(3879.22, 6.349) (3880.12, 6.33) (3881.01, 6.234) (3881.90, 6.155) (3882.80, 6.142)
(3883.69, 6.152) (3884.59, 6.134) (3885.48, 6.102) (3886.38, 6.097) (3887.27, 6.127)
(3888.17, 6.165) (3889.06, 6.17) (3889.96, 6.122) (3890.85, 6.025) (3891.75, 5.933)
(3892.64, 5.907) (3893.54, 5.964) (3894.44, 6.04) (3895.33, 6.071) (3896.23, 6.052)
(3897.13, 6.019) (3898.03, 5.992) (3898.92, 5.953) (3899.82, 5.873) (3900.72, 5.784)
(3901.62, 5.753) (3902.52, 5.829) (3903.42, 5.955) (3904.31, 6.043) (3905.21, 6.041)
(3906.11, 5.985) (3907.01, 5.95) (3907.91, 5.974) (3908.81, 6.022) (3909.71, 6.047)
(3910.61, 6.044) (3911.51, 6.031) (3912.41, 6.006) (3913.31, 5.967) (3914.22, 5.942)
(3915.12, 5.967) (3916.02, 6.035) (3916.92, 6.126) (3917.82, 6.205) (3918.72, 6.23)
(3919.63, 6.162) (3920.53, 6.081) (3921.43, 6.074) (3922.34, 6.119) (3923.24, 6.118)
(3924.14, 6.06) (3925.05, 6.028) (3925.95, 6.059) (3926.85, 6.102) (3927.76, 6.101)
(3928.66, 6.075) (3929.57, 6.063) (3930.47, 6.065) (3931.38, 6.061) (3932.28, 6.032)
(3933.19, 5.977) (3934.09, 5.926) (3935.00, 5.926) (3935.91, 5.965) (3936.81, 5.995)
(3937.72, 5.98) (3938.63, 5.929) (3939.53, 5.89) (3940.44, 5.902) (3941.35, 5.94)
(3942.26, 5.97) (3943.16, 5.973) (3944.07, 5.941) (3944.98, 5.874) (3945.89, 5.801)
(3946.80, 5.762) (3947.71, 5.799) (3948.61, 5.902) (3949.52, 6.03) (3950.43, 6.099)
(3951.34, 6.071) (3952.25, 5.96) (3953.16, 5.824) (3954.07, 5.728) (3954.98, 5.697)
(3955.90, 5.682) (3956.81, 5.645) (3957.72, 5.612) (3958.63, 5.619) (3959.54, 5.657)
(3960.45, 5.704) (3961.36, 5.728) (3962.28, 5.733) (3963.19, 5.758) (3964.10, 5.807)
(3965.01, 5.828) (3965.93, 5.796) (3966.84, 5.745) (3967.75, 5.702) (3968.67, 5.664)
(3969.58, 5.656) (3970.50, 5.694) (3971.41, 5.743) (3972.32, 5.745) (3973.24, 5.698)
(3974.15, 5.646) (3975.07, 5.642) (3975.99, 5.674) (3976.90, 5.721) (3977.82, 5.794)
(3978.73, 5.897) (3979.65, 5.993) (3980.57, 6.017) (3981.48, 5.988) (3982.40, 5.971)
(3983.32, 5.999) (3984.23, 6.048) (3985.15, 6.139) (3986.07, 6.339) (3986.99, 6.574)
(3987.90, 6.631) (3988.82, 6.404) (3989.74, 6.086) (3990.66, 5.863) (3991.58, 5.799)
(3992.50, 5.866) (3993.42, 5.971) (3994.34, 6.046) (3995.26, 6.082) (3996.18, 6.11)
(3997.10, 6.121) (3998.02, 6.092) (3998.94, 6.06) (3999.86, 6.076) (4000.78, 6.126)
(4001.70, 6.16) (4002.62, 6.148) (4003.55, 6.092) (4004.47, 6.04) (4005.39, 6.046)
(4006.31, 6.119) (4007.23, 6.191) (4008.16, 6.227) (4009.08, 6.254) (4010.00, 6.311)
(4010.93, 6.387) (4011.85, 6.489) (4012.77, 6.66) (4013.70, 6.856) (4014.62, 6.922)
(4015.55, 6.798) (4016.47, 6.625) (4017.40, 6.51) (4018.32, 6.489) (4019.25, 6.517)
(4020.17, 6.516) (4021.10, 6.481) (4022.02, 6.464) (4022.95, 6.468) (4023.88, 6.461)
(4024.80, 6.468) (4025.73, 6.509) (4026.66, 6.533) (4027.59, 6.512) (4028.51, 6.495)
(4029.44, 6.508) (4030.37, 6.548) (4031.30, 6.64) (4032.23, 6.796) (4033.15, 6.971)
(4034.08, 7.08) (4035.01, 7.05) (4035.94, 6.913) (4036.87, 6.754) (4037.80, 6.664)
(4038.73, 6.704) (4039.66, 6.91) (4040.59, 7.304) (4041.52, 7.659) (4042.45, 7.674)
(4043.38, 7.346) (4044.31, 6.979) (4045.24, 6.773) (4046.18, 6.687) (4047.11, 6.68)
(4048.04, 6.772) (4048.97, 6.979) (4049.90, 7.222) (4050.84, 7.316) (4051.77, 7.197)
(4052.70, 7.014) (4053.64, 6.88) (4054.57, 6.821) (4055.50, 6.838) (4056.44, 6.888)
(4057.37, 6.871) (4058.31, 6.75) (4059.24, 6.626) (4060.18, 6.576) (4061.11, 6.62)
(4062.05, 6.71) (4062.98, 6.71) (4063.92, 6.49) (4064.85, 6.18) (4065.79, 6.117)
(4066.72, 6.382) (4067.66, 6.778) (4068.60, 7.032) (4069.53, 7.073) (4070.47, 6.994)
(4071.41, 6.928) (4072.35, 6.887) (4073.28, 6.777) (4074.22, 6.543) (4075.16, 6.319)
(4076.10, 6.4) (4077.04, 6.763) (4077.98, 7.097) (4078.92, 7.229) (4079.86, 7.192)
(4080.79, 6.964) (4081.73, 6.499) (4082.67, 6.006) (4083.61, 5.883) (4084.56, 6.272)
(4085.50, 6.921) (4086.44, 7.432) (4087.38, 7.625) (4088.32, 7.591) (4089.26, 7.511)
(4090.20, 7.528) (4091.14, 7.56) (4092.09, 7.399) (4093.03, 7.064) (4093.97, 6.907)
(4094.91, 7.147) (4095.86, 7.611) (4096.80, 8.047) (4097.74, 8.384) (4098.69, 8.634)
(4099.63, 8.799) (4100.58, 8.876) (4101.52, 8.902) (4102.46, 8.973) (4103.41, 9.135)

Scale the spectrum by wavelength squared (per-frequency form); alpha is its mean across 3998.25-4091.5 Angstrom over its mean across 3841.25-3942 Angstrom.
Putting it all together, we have 1.2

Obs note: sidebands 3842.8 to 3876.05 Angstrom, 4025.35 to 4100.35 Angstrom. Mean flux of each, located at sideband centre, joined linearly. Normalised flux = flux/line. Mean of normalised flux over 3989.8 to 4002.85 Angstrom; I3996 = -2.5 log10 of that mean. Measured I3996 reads 0.13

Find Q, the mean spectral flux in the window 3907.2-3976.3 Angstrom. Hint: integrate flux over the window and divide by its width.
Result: 5.91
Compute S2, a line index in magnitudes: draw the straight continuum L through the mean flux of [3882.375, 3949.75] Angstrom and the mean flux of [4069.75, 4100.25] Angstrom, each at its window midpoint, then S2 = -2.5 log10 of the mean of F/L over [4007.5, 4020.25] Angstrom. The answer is 0.02 mag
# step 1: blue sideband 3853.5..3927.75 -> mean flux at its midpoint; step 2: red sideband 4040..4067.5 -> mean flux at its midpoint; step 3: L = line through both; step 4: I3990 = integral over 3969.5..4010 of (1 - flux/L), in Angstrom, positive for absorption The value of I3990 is 3.5 Angstrom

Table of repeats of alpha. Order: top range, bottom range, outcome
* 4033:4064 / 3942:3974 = 1.25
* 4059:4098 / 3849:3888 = 1.21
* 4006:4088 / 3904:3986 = 1.20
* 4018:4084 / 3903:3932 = 1.19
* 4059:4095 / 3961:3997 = 1.21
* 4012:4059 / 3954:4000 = 1.19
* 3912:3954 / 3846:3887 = 0.98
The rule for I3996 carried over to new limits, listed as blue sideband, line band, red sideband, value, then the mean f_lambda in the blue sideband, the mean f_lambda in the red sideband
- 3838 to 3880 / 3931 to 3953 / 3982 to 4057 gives 0.095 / 6.43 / 6.54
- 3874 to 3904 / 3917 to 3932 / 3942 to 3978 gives -0.032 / 6.07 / 5.78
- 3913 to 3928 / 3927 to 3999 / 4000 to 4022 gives 0.056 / 6.08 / 6.39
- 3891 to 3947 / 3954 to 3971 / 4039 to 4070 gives 0.103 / 6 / 6.87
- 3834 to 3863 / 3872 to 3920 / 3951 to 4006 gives 0.042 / 6.53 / 5.91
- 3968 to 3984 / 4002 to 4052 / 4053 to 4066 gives -0.058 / 5.8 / 6.66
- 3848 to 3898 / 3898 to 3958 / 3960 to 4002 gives 0.025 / 6.29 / 5.93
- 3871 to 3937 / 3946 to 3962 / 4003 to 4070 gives 0.091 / 6.06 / 6.69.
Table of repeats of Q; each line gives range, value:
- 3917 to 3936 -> 6.07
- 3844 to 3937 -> 6.19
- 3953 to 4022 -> 6.05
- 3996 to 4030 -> 6.38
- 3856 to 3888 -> 6.28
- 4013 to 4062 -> 6.8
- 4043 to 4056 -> 6.96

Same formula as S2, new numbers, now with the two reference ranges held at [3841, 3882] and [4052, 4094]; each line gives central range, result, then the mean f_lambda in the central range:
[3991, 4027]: 0.067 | 6.31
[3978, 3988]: 0.091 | 6.12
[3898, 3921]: 0.088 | 6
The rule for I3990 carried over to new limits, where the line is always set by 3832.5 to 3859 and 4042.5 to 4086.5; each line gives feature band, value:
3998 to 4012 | 1.1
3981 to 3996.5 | 1.3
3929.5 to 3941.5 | 1.2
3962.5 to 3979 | 2.3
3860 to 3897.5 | 2.1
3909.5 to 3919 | 0.8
